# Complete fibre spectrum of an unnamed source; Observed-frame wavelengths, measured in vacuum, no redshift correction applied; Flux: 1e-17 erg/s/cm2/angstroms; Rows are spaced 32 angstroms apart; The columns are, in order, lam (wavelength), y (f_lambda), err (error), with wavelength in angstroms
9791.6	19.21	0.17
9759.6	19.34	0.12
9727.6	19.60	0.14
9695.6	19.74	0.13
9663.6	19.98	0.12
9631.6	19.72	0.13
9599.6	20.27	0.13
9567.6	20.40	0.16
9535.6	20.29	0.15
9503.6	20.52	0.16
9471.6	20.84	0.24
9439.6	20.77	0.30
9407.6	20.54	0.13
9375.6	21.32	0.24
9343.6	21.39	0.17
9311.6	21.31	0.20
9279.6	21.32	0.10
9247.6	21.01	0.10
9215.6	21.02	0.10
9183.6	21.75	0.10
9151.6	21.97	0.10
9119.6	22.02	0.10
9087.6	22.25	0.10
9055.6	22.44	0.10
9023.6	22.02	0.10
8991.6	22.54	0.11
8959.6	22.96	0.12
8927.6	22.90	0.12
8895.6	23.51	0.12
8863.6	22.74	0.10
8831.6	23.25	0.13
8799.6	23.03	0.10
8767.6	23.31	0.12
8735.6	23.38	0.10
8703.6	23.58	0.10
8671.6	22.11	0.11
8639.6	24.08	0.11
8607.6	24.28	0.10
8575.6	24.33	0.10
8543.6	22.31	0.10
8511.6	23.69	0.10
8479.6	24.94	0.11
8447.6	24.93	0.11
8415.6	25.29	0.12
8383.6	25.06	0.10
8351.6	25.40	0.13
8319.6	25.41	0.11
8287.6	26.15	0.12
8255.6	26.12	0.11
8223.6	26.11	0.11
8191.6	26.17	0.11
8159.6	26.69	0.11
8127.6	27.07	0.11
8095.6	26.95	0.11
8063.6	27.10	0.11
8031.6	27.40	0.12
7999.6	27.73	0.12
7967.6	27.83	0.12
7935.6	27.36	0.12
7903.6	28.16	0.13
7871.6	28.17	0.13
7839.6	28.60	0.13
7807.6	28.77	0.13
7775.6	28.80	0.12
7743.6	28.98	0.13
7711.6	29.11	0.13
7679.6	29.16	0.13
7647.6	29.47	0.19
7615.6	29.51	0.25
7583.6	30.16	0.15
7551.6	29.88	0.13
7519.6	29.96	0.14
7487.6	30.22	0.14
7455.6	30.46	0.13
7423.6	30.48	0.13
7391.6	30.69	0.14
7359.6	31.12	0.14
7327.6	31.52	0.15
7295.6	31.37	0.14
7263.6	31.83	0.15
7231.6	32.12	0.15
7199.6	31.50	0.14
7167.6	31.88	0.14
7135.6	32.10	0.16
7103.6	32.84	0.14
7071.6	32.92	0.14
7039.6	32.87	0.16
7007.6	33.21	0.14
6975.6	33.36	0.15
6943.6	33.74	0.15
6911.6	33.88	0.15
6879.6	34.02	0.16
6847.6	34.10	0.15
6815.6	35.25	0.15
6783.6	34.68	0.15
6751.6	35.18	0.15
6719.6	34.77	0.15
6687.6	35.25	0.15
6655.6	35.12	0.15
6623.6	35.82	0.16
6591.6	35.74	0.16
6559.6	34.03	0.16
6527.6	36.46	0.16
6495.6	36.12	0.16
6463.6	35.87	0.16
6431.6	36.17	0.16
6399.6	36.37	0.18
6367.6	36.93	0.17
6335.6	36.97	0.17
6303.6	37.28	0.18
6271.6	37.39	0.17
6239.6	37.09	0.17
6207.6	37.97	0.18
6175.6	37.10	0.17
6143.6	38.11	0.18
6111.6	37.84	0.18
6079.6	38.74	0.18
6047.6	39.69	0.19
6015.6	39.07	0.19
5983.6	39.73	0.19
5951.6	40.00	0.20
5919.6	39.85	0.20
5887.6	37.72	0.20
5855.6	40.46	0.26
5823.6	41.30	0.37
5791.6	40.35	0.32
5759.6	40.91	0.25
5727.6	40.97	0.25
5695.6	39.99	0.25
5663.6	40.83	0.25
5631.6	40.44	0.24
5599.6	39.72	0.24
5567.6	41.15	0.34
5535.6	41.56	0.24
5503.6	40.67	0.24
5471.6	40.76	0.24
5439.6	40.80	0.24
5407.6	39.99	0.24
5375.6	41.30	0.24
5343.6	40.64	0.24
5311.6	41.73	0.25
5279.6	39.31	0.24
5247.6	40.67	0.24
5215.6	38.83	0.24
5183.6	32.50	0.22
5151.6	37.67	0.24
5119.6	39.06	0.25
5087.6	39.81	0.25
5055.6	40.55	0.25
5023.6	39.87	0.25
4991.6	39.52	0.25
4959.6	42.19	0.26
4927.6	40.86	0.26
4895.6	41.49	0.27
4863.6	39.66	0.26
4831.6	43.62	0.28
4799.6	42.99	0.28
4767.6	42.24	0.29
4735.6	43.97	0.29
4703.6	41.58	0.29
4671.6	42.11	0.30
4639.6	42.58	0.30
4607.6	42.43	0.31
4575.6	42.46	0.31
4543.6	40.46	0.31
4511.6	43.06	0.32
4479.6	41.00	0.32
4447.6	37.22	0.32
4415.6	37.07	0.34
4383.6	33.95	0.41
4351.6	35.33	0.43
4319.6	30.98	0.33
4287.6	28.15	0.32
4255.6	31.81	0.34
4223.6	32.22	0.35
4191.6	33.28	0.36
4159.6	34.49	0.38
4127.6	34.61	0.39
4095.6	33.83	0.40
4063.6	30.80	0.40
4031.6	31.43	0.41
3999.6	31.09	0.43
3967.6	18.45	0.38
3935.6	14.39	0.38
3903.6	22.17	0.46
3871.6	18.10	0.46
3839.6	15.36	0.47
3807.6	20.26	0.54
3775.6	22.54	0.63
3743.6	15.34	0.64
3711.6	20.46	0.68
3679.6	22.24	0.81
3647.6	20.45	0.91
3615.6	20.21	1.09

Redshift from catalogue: 0.000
